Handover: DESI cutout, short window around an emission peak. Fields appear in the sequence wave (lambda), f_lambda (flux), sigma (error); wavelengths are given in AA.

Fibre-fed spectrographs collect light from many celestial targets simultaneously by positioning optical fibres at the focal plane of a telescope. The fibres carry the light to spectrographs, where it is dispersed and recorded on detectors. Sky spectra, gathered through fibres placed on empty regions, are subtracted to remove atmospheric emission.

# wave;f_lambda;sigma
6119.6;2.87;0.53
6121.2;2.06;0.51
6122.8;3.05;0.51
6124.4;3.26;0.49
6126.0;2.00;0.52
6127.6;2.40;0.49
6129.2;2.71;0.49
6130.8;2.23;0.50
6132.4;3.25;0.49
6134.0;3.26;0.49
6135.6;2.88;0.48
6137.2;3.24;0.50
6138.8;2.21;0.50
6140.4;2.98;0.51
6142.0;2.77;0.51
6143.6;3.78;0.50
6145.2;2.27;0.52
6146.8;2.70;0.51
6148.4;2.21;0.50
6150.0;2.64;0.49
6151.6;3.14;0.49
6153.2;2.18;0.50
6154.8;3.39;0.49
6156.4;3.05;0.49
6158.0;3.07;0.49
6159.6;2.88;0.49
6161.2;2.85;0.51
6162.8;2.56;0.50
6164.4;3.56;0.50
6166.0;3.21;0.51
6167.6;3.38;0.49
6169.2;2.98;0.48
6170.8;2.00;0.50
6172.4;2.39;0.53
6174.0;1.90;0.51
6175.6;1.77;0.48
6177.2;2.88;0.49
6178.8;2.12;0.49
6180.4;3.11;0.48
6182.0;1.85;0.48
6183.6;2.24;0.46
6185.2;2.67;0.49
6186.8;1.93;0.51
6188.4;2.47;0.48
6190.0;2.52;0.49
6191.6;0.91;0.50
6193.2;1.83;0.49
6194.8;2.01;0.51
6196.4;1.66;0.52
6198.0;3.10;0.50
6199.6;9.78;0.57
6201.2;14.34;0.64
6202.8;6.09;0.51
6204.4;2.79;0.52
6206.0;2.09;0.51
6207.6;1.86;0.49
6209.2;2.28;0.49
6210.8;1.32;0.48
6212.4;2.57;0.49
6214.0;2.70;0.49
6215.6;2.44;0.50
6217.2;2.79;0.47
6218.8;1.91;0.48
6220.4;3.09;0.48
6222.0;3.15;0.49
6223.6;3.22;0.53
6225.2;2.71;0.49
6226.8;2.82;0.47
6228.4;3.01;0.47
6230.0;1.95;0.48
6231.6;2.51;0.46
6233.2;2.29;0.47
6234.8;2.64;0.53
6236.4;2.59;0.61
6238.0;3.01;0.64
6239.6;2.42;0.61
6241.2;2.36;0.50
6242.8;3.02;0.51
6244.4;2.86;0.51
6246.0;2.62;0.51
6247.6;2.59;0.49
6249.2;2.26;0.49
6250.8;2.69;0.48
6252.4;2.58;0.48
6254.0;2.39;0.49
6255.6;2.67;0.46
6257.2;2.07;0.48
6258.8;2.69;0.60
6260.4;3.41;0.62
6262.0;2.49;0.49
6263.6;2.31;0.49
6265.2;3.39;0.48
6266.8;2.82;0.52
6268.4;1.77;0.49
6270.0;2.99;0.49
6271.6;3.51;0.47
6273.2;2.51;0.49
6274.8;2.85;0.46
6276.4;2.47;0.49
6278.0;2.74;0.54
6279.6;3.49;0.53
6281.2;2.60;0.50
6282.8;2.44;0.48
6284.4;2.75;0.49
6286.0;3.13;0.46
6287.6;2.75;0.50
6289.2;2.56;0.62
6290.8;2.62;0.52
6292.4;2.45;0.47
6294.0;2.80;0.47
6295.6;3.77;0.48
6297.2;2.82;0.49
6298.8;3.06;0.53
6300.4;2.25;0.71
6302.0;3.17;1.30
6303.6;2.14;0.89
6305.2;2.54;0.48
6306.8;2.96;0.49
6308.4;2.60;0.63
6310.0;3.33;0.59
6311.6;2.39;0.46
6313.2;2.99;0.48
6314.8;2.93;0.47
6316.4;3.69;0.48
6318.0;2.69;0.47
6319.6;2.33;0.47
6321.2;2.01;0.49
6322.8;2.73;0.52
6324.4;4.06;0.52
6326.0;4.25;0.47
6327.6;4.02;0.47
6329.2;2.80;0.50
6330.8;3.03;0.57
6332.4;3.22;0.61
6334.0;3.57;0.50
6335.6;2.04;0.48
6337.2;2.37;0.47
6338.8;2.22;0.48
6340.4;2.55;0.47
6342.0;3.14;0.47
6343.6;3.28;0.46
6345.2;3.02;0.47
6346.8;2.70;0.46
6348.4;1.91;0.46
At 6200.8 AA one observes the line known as H-beta 4861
